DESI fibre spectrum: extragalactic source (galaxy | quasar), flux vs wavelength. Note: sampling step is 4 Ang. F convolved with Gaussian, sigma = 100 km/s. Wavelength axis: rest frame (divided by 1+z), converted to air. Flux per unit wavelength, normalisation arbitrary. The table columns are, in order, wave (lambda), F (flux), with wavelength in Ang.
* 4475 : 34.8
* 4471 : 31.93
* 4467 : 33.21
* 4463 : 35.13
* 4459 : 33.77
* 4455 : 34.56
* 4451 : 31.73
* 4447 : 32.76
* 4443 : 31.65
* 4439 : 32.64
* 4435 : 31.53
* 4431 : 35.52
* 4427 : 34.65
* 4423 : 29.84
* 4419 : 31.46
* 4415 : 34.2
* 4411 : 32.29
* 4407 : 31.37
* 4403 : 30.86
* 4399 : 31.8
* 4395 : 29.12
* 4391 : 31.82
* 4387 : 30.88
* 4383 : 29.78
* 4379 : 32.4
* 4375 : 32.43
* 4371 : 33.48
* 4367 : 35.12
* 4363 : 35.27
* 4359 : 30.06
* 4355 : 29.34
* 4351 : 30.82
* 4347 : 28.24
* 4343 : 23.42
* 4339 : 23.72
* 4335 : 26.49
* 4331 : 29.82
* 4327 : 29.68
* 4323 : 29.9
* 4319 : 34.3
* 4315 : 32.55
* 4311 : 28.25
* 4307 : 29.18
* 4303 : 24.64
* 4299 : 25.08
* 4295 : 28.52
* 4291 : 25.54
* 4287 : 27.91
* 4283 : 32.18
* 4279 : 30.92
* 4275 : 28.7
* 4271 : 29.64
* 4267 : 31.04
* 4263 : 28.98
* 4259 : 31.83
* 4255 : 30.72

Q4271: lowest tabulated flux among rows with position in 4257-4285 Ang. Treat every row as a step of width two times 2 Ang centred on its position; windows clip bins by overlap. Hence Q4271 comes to 28.7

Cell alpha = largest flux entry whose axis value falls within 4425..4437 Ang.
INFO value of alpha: 35.52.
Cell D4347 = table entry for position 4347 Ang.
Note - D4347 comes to 28.24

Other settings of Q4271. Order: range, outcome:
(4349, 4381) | 29.34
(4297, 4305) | 24.64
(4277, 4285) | 30.92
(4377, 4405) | 29.12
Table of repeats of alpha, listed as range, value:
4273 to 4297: 32.18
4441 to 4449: 32.76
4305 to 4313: 29.18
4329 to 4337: 29.82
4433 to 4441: 32.64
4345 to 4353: 30.82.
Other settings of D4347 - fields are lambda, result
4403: 30.86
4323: 29.9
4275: 28.7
